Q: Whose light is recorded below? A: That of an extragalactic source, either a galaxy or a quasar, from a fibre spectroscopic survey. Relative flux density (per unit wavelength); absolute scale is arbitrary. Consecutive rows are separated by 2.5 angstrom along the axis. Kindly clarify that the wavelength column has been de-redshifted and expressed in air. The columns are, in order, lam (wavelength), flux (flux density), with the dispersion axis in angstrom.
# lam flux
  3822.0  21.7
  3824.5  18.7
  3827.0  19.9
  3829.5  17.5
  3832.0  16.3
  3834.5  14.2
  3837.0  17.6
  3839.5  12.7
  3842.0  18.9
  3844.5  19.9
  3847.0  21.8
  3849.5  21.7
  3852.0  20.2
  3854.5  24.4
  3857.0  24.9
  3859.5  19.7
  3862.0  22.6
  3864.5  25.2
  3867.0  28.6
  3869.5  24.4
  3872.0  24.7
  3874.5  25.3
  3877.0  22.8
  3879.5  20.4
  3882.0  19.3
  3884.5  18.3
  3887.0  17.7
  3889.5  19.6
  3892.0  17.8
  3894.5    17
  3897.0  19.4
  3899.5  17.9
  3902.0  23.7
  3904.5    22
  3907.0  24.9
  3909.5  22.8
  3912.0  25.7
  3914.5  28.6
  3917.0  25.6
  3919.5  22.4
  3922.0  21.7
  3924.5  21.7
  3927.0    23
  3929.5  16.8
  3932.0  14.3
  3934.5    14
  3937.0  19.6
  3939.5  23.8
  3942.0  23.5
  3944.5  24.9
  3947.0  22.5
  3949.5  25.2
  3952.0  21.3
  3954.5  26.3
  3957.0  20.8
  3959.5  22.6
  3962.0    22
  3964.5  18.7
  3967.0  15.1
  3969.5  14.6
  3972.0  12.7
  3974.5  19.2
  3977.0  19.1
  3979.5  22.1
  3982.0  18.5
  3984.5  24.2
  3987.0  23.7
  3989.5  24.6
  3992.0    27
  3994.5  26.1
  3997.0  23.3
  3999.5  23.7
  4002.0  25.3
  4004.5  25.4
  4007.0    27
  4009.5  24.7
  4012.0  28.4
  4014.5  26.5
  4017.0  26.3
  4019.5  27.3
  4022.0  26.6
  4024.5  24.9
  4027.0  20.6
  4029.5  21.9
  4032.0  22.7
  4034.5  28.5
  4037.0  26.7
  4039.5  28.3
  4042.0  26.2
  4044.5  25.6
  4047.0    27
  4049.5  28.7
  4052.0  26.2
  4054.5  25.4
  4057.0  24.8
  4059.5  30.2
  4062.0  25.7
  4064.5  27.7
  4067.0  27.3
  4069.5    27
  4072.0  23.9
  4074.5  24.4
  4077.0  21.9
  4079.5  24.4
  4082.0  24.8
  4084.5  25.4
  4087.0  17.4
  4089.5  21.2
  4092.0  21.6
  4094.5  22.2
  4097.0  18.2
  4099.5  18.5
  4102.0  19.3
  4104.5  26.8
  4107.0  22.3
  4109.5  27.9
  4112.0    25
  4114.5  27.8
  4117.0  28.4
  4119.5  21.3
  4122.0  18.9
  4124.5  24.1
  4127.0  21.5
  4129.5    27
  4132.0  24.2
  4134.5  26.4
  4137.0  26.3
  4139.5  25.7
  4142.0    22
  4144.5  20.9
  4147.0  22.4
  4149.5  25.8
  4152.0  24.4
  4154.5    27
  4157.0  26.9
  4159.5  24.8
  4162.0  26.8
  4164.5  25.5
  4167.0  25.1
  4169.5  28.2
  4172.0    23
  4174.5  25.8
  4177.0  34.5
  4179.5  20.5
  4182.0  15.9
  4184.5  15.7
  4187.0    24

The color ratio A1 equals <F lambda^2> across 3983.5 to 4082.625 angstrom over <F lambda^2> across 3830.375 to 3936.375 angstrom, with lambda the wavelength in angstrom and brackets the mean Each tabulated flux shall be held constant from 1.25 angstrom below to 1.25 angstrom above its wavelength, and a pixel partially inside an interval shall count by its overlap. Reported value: 1.32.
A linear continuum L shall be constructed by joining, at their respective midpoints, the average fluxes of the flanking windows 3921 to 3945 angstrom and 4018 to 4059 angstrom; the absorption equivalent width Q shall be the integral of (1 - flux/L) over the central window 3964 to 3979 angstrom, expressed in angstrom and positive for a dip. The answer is 3.7 angstrom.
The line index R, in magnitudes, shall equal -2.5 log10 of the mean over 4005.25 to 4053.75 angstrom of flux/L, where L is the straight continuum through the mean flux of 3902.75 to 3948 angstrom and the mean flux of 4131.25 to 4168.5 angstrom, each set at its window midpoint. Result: -0.112 mag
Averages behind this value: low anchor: 22.1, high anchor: 25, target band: 26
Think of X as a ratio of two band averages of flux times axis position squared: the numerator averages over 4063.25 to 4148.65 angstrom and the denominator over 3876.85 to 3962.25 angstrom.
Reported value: 1.2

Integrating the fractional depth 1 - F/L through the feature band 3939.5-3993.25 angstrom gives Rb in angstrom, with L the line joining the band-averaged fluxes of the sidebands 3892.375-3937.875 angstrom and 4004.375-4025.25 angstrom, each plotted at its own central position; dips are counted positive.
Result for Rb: 5.4 angstrom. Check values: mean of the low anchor 21.1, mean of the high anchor 26.4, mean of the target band 21.4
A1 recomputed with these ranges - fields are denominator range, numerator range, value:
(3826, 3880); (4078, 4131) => 1.24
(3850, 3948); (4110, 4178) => 1.30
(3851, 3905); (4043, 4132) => 1.25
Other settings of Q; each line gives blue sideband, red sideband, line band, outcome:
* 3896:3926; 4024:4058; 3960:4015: 5.1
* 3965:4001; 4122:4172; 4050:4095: -3.1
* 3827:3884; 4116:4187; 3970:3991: 1.9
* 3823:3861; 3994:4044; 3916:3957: 1.8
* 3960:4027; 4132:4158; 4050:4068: -2.4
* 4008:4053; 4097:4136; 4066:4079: 0.0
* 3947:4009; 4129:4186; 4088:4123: 1.5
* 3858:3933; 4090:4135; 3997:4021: -3.5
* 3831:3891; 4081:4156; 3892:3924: -1.6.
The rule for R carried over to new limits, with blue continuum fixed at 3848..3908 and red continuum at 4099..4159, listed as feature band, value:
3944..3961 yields -0.04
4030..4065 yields -0.14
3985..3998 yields -0.09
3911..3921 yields -0.15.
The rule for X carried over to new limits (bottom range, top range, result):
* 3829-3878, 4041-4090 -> 1.33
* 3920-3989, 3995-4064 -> 1.31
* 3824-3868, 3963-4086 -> 1.31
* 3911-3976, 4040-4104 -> 1.23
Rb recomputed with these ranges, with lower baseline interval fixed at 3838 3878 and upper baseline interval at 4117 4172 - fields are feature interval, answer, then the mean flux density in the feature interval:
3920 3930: 0.72 angstrom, 21.2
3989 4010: -1.64 angstrom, 25.3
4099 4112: 0.47 angstrom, 23.4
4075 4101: 2.71 angstrom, 21.6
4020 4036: -0.48 angstrom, 24.4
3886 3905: 2.79 angstrom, 19.3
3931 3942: 2.07 angstrom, 18.6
